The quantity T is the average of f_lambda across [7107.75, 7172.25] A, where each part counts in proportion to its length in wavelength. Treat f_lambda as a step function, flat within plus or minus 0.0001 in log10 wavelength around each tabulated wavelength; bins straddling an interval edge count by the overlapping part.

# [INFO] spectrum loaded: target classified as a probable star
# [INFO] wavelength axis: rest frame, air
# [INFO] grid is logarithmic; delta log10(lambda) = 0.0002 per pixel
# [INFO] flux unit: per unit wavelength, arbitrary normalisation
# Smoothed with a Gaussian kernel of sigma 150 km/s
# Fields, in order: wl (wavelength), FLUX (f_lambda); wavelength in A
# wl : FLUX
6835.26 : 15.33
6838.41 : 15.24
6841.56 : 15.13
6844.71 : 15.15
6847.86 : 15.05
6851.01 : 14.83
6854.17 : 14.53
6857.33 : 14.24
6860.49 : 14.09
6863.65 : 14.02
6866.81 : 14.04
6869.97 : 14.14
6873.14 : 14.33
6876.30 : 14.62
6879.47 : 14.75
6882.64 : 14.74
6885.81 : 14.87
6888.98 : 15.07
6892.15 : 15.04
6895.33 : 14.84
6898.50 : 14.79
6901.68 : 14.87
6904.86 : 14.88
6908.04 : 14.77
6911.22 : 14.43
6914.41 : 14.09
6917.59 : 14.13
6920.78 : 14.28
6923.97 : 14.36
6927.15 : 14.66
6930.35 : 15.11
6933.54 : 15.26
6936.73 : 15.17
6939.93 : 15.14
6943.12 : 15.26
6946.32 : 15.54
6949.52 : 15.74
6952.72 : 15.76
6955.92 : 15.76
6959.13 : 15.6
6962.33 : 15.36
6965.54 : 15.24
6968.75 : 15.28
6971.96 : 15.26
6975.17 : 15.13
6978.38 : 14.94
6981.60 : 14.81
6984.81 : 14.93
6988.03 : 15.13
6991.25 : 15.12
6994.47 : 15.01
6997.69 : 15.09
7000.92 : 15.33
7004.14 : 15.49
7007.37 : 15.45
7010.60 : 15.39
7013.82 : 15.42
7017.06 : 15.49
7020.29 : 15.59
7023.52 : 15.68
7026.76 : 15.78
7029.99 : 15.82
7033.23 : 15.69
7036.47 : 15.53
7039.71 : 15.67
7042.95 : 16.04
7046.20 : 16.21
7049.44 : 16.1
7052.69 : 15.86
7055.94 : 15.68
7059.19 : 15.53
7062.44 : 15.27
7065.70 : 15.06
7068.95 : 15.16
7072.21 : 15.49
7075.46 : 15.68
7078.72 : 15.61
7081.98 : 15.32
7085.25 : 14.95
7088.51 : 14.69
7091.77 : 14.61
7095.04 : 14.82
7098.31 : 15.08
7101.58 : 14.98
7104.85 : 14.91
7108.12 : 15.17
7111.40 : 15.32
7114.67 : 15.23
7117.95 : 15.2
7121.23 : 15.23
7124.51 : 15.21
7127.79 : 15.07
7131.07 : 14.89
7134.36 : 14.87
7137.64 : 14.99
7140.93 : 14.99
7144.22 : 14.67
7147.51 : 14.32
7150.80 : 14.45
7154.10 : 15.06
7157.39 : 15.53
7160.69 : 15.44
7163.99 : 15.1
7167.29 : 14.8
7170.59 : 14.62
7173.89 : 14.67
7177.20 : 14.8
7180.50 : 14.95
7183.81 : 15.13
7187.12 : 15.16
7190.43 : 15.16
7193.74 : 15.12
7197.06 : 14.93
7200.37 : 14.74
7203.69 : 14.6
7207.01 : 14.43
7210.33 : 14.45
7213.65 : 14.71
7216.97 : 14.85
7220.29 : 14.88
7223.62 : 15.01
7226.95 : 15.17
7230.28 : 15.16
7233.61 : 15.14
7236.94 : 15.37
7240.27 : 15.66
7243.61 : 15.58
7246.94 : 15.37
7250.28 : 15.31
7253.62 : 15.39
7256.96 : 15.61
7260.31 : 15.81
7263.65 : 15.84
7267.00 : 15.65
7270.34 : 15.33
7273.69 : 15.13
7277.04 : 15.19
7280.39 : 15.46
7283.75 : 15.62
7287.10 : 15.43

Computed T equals 15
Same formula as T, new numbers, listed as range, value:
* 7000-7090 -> 15.5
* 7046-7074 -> 15.6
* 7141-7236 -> 14.9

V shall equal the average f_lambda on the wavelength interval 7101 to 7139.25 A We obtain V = 15.1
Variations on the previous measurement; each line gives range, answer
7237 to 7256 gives 15.5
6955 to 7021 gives 15.3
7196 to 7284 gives 15.2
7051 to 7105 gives 15.2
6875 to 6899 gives 14.8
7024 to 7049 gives 15.8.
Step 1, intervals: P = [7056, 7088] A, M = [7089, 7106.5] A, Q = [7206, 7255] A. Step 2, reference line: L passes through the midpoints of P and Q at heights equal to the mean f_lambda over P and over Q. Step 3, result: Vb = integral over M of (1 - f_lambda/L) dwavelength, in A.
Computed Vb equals 0.5 A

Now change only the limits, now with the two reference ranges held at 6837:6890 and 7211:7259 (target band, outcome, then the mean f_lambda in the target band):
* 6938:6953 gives -0.7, 15.5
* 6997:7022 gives -0.9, 15.4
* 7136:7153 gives 0.4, 14.7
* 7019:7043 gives -1.3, 15.7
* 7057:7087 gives -0.8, 15.3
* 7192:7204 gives 0.2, 14.9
